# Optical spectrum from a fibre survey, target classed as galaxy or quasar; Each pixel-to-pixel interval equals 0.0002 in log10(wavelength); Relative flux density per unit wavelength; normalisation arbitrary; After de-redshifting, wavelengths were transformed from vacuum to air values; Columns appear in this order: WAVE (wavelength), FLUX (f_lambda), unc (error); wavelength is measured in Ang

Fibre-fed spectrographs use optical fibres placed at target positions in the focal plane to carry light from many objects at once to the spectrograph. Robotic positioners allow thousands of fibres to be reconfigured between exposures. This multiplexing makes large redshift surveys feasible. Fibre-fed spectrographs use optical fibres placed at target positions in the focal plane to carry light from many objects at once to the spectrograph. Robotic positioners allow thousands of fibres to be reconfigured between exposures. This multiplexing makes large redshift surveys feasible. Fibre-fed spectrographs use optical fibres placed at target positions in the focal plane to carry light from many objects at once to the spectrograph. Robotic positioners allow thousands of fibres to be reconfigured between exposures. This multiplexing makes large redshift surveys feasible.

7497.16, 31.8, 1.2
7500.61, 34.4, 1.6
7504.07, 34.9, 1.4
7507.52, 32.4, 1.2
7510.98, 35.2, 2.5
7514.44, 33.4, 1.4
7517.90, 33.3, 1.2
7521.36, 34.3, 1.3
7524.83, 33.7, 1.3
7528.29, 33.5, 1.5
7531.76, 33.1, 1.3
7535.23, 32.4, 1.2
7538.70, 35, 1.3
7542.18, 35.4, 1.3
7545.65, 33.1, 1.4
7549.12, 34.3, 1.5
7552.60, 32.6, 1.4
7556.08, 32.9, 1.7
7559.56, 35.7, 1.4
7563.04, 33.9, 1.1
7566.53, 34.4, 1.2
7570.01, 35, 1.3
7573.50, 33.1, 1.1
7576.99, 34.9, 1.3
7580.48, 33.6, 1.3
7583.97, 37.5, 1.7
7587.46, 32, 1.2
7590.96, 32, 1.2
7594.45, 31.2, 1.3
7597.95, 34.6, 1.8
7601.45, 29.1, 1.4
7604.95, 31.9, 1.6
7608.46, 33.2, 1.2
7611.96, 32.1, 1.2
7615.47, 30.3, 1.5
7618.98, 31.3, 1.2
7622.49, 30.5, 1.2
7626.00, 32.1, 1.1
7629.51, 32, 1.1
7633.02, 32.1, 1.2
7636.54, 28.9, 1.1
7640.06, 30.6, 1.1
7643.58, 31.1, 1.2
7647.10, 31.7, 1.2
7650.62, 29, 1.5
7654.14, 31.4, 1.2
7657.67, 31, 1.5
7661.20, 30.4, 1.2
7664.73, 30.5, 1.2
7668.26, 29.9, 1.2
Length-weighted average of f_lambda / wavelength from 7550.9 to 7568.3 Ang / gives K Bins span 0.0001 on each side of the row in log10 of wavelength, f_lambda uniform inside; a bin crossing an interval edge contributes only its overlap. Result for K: 33.9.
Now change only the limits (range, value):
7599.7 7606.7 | 30.5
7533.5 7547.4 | 34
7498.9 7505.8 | 34.7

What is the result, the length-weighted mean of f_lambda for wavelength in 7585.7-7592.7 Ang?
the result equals 32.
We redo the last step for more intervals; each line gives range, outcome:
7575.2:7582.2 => 34.2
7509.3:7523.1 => 34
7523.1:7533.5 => 33.4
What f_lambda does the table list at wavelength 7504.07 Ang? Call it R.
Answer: 34.9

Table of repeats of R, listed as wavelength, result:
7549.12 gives 34.3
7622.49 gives 30.5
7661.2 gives 30.4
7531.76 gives 33.1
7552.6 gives 32.6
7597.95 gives 34.6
